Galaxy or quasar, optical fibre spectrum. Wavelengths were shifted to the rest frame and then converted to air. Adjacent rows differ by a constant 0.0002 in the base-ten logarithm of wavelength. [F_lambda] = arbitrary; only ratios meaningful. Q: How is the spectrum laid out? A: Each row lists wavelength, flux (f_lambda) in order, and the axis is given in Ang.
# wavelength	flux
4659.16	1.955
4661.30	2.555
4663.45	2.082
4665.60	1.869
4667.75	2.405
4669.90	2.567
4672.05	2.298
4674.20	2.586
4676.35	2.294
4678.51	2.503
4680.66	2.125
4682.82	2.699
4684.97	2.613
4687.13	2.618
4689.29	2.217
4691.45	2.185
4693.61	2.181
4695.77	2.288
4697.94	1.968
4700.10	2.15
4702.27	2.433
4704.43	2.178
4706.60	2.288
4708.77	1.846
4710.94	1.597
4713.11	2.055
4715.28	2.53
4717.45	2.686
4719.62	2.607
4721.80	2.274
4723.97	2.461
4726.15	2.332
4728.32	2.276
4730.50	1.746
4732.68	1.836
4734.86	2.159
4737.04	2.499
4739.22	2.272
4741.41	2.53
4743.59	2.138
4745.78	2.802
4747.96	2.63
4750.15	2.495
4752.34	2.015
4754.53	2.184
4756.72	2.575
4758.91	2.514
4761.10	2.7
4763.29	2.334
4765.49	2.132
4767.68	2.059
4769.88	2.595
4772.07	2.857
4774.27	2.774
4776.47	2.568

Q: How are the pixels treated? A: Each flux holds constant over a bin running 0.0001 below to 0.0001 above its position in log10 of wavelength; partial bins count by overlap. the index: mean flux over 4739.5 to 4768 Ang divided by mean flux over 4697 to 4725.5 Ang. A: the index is 1.1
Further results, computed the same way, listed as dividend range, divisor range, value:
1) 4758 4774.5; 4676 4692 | 1.03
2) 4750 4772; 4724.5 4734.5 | 1.14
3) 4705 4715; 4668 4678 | 0.82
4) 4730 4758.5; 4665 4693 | 0.97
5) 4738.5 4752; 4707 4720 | 1.11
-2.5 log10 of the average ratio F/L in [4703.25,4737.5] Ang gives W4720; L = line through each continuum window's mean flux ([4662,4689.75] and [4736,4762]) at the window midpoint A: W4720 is 0.10 mag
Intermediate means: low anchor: 2.38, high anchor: 2.44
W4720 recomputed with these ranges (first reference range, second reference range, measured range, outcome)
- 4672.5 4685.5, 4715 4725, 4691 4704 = 0.13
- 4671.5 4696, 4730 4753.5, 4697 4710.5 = 0.12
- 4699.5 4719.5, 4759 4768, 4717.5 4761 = -0.03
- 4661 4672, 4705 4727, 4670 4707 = -0.03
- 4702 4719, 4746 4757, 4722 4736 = 0.07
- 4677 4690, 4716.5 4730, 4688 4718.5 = 0.12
